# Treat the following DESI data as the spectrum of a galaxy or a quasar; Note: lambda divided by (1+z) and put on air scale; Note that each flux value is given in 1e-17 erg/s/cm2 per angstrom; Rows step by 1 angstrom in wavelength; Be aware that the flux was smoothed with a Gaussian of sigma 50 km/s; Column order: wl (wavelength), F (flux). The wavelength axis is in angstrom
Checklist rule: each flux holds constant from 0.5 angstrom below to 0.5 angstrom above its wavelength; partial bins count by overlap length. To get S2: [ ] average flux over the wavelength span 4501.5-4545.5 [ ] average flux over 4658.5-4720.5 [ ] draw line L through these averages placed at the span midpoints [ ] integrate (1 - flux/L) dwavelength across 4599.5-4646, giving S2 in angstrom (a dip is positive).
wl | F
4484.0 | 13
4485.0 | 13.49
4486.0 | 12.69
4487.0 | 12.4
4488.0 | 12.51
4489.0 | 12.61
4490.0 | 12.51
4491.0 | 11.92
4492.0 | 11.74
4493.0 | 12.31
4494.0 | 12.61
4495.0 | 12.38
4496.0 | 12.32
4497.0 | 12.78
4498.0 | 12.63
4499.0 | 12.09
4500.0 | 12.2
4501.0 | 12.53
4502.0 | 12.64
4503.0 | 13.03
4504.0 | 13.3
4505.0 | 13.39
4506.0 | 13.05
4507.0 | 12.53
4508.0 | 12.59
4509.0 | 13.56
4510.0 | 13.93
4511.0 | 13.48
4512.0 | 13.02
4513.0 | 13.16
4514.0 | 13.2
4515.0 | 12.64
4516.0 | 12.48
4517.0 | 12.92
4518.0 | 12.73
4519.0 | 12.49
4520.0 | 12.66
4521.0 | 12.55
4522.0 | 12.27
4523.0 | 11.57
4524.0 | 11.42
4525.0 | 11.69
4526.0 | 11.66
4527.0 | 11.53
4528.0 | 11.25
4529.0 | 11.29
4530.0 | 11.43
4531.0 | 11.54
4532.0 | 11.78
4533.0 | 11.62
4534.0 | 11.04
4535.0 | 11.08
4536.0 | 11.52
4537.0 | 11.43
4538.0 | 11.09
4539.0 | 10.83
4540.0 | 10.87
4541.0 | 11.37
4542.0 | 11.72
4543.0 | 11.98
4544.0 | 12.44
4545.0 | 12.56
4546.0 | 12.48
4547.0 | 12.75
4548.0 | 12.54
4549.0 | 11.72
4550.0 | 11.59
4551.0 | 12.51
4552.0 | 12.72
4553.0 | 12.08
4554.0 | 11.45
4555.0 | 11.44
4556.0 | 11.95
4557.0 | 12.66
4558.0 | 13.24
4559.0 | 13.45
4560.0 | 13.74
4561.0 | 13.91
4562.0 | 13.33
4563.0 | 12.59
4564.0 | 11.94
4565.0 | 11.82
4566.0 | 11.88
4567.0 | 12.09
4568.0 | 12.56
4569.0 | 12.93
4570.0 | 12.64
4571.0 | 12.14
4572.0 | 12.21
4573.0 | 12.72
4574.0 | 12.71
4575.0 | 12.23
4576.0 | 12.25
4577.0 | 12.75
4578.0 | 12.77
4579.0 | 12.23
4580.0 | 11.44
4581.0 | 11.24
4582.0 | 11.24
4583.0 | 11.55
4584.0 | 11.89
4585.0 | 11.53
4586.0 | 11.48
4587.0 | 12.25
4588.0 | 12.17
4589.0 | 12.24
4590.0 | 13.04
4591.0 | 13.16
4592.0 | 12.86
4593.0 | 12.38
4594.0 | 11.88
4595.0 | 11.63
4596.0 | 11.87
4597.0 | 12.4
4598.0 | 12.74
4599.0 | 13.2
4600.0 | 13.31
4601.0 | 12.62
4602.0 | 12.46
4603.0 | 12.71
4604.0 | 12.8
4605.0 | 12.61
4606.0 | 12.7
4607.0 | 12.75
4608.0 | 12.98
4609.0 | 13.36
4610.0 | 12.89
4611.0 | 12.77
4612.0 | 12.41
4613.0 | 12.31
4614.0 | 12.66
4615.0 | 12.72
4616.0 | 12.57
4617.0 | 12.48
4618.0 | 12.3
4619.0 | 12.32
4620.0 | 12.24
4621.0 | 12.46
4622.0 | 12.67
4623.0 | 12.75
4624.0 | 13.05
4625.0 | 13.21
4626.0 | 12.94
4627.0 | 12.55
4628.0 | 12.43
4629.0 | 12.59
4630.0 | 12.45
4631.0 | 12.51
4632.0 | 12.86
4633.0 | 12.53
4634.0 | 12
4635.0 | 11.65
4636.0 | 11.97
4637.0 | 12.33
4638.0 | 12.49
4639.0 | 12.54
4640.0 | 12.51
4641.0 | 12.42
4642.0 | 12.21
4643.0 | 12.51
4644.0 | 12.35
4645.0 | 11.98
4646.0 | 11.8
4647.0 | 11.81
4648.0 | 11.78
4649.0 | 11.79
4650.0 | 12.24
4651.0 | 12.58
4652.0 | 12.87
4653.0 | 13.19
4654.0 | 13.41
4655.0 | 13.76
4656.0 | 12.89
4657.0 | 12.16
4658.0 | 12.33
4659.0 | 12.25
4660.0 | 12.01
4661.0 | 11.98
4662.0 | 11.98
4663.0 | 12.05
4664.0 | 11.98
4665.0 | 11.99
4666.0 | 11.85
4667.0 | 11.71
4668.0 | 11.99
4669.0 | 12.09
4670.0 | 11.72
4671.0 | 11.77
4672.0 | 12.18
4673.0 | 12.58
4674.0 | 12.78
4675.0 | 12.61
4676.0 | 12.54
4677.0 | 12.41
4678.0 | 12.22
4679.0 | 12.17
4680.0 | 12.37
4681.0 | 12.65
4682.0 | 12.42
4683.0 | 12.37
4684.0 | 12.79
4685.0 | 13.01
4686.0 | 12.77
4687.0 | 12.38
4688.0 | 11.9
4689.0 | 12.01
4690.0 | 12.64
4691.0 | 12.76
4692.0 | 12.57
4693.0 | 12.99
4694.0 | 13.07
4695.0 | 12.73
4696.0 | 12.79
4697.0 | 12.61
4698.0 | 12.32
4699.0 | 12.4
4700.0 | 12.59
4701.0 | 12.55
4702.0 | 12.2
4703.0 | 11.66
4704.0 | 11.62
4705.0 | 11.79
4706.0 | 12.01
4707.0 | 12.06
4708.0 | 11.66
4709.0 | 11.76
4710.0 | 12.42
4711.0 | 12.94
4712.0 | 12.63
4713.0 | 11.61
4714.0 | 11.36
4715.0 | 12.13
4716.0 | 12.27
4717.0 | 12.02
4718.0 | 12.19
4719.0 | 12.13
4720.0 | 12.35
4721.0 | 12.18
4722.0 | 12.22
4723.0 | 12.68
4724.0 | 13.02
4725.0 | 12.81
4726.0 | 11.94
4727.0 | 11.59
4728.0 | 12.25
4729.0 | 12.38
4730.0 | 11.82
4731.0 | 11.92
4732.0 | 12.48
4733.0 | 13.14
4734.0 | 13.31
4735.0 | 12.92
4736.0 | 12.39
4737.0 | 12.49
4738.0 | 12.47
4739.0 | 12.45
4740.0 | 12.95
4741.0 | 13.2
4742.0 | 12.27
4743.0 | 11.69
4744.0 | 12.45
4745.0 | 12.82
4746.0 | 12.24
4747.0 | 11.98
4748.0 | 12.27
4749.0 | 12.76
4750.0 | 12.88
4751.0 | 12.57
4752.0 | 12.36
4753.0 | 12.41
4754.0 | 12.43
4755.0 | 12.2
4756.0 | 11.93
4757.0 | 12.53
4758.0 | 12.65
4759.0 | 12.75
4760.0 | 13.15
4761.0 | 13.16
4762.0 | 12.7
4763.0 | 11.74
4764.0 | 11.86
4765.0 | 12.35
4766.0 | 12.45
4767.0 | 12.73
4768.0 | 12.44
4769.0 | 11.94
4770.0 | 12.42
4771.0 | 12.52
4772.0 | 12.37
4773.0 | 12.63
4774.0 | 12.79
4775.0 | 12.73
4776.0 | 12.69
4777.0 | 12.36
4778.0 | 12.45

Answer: -1.2 angstrom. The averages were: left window 12.2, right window 12.3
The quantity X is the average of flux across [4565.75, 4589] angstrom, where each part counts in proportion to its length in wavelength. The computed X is 12.1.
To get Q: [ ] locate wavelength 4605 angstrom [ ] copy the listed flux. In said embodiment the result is 12.61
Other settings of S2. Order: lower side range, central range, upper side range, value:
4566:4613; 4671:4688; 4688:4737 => -0.18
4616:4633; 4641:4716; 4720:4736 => 1.25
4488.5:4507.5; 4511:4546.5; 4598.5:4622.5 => 1.82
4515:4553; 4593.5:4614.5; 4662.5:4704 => -0.89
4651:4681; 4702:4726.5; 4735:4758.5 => 0.53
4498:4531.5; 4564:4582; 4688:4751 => 0.31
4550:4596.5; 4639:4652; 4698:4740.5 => 0.10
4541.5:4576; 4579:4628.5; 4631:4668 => -0.35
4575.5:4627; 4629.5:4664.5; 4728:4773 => 0.32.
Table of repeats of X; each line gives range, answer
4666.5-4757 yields 12.4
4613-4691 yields 12.4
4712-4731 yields 12.2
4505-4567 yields 12.2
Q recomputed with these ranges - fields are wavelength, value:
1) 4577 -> 12.75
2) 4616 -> 12.57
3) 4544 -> 12.44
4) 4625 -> 13.21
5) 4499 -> 12.09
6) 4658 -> 12.33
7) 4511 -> 13.48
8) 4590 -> 13.04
